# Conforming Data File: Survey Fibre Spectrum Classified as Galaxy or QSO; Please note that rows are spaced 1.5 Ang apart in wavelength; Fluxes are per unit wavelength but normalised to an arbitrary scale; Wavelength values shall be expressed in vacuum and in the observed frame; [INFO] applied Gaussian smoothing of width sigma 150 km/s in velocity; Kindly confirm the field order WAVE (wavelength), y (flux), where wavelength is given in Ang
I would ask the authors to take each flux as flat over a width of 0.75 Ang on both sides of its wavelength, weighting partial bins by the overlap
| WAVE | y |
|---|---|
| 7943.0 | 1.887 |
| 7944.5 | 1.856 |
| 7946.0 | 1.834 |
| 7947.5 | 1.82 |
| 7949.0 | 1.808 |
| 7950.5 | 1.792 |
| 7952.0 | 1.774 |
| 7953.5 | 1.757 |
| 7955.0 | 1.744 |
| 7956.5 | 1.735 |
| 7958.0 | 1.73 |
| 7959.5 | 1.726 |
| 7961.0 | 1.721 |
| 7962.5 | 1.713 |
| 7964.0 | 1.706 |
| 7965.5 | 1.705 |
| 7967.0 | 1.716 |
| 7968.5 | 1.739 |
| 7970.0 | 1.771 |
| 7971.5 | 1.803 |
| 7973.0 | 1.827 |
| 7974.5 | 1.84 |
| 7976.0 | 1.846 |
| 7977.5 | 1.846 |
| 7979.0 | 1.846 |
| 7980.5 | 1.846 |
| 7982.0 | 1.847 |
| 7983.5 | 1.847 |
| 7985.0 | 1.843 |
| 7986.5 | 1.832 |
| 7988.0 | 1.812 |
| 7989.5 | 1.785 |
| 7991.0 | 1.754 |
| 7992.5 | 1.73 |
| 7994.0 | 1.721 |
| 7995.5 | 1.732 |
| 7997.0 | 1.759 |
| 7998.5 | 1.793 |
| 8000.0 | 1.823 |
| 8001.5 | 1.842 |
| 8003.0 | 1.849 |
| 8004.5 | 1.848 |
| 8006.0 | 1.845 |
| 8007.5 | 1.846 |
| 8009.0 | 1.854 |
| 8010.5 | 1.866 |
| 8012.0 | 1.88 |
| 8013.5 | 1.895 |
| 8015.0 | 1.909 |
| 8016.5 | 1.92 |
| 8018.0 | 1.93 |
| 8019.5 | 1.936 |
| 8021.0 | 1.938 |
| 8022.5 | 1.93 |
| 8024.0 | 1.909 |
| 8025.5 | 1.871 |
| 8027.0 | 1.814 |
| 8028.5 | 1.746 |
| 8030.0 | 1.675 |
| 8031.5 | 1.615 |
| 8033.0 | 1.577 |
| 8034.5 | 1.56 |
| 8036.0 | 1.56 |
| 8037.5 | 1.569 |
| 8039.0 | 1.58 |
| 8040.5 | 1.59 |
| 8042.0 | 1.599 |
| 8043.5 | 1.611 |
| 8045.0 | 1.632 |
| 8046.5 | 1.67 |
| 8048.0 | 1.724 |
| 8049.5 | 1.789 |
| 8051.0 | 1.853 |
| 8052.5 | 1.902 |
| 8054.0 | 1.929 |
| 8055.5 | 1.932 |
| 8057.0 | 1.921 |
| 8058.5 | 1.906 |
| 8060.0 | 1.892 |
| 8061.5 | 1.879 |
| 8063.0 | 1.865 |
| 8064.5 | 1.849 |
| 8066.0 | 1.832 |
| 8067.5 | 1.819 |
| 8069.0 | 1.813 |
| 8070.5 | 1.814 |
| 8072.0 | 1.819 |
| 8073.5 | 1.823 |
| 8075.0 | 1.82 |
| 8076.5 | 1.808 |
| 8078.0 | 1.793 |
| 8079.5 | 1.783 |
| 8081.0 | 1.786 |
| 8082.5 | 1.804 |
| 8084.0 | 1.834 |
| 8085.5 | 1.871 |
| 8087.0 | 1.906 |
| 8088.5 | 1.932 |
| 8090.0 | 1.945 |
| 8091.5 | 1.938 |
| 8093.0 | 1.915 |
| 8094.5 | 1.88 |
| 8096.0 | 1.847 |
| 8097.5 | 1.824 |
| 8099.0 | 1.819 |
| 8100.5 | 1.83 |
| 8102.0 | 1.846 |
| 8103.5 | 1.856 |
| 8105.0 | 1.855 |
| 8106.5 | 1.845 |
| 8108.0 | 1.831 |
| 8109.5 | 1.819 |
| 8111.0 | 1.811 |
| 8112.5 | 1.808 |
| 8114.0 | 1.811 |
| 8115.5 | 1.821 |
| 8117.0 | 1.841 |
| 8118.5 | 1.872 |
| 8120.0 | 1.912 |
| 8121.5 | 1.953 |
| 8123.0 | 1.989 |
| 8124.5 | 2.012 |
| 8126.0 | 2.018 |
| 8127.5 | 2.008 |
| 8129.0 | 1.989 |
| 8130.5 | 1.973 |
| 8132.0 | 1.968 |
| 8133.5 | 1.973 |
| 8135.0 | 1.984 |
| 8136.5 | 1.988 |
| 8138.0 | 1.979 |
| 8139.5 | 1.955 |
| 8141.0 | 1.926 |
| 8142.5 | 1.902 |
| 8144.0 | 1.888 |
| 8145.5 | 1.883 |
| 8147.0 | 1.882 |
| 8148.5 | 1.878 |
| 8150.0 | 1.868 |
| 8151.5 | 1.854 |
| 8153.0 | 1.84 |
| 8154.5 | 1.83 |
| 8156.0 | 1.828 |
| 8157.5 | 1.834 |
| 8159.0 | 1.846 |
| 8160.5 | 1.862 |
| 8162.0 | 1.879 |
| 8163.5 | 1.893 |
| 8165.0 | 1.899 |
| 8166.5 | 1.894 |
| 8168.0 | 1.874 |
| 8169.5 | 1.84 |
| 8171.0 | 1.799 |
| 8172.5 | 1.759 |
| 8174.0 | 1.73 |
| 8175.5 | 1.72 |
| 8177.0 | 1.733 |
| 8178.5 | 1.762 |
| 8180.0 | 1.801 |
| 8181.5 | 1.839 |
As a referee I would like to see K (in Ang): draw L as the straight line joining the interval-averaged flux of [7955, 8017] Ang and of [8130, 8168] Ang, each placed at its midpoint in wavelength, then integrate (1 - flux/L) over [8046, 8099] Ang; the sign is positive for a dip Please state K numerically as 0.12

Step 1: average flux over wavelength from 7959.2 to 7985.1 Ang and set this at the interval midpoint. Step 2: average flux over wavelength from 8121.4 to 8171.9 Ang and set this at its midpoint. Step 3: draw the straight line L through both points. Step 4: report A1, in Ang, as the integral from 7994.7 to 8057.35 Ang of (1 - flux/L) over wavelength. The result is 1.4 Ang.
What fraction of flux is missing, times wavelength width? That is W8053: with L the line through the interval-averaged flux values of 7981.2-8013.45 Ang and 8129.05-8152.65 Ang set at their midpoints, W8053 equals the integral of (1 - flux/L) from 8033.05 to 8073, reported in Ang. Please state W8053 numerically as 2.1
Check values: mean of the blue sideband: 1.82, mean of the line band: 1.76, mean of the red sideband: 1.93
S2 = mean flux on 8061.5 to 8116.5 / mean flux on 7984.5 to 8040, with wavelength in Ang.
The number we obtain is 1.03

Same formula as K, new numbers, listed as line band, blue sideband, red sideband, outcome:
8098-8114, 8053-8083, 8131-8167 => 0.33 Ang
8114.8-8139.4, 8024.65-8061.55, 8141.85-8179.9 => -2.00 Ang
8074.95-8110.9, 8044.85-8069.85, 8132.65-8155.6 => 0.36 Ang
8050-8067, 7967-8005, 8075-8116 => -0.50 Ang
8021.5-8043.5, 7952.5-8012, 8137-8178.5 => 1.51 Ang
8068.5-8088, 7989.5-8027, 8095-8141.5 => 0.61 Ang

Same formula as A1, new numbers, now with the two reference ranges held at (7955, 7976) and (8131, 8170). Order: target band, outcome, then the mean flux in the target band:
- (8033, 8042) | 1.2 Ang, 1.57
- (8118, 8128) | -0.5 Ang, 1.97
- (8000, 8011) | -0.4 Ang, 1.85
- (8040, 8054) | 0.7 Ang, 1.72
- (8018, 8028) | -0.6 Ang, 1.9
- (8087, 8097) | -0.3 Ang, 1.91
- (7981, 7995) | -0.2 Ang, 1.8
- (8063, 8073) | 0.0 Ang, 1.83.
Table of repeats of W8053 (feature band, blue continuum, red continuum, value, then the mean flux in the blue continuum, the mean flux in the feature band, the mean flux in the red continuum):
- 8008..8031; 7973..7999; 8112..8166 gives -0.5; 1.81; 1.87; 1.91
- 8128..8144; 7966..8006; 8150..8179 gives -1.2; 1.8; 1.96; 1.83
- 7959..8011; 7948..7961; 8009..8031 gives 0.4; 1.76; 1.8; 1.87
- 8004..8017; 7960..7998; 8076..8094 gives -0.5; 1.78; 1.87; 1.86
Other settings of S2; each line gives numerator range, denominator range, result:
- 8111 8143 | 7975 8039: 1.07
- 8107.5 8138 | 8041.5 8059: 1.07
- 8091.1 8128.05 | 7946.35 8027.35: 1.03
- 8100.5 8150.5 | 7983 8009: 1.06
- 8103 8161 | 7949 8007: 1.06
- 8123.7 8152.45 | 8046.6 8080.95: 1.06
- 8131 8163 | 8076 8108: 1.02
